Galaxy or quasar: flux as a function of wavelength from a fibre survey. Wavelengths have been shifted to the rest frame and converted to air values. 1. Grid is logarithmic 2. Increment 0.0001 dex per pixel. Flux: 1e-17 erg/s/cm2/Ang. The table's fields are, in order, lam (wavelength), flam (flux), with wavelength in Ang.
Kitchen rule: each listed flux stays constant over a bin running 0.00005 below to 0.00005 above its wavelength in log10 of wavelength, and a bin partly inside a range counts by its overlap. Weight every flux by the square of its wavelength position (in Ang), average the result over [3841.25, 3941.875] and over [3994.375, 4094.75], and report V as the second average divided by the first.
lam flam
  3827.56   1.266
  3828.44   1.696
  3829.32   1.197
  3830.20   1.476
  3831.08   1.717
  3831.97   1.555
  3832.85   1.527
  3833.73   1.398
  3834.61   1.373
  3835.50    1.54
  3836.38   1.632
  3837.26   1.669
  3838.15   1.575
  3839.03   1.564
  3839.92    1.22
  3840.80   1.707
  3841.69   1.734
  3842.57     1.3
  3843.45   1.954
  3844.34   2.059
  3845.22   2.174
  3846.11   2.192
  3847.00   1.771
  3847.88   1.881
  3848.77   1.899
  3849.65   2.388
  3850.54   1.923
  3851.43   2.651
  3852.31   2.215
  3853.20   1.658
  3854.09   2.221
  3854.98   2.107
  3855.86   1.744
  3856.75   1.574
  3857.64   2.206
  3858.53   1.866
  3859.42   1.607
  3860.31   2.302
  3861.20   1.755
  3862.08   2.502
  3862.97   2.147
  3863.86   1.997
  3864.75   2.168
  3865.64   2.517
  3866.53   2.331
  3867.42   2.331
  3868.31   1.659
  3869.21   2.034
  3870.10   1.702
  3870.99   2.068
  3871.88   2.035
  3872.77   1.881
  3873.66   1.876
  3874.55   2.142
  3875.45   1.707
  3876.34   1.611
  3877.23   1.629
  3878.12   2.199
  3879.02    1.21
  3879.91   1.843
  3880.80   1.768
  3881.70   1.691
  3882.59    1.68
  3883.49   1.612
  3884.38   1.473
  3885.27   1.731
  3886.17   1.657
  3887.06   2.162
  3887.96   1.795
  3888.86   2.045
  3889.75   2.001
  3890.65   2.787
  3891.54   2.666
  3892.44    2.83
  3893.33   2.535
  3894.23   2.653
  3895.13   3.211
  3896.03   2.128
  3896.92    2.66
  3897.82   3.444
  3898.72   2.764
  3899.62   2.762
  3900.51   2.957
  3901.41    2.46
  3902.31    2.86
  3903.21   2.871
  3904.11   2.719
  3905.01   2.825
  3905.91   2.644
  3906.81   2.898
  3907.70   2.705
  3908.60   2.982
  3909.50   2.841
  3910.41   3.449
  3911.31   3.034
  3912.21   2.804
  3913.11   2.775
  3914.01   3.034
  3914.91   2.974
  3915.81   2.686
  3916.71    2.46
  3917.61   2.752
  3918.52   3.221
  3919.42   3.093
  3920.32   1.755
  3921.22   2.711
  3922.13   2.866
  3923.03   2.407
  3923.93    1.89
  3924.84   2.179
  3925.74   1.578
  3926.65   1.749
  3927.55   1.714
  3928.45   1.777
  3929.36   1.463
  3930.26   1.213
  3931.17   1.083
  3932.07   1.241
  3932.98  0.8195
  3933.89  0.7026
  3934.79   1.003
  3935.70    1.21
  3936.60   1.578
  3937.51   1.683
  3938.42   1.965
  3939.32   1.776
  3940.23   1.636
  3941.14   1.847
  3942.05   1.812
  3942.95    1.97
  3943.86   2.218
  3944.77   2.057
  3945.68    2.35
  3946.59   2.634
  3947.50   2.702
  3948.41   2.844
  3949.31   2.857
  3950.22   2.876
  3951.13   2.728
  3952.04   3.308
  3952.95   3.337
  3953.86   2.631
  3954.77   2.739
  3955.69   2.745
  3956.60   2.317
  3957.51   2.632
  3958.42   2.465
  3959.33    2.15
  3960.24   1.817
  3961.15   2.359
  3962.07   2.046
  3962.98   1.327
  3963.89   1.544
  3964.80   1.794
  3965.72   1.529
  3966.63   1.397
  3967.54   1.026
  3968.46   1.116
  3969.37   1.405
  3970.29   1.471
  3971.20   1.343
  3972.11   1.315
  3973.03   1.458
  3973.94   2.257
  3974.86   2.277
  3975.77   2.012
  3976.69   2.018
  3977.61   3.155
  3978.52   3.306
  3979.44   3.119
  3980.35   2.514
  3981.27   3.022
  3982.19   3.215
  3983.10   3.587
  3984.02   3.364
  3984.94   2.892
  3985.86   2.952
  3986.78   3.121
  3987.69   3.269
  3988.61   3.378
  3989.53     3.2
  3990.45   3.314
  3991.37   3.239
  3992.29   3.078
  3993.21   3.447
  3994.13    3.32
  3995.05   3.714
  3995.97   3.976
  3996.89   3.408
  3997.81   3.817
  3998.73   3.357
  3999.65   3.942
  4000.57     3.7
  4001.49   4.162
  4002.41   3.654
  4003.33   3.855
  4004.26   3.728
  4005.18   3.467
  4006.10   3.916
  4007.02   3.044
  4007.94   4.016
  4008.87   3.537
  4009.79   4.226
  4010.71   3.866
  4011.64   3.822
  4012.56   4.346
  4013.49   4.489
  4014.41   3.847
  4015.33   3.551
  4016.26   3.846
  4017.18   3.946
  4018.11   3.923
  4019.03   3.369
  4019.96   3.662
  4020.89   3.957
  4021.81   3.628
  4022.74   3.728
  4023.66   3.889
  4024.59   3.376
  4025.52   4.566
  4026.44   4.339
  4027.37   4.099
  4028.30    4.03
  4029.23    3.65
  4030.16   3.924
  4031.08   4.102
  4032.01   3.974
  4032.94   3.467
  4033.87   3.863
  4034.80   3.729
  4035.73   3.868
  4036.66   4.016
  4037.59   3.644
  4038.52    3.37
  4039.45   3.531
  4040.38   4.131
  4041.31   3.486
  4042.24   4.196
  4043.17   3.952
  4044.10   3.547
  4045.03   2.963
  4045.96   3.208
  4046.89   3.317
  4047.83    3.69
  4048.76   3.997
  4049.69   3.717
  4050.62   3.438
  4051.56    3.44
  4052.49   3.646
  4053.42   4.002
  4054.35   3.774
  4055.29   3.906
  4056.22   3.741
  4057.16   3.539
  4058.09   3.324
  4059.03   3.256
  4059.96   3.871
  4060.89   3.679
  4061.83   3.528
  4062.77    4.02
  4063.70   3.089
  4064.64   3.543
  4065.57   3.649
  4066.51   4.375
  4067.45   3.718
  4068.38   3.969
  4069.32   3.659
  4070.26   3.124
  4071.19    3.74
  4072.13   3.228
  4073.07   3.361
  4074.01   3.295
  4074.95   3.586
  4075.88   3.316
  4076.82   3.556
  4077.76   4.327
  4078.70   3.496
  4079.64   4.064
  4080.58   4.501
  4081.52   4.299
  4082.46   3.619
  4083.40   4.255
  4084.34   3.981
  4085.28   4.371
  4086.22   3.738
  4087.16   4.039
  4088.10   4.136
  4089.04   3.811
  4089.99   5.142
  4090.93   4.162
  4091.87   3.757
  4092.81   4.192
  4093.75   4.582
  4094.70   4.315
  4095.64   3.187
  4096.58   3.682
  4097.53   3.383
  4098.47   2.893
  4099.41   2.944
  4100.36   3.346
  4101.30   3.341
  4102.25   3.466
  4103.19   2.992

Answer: 1.92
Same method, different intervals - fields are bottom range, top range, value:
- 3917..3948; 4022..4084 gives 2.08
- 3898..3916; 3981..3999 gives 1.21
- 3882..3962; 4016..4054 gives 1.71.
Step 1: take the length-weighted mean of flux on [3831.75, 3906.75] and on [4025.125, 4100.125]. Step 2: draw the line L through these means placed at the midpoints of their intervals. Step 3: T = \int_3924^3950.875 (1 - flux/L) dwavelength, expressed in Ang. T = 8.6 Ang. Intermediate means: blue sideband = 2.07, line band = 1.82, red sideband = 3.77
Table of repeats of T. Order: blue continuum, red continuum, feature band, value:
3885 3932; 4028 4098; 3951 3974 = 7.3 Ang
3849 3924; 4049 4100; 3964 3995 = 5.4 Ang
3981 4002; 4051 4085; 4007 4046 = -3.0 Ang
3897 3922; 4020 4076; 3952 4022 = 7.4 Ang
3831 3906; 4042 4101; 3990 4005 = -2.3 Ang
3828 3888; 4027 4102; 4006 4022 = -2.7 Ang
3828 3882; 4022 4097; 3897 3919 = -4.8 Ang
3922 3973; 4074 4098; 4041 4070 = -1.1 Ang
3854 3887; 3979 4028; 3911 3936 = 4.7 Ang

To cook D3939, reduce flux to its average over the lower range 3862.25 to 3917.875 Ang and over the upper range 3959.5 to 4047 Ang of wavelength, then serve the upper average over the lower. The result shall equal 1.38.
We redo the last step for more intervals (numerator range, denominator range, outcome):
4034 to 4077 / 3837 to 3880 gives 1.88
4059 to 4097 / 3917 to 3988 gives 1.77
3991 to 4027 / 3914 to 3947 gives 1.92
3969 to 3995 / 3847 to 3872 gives 1.34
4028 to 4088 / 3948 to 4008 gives 1.34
